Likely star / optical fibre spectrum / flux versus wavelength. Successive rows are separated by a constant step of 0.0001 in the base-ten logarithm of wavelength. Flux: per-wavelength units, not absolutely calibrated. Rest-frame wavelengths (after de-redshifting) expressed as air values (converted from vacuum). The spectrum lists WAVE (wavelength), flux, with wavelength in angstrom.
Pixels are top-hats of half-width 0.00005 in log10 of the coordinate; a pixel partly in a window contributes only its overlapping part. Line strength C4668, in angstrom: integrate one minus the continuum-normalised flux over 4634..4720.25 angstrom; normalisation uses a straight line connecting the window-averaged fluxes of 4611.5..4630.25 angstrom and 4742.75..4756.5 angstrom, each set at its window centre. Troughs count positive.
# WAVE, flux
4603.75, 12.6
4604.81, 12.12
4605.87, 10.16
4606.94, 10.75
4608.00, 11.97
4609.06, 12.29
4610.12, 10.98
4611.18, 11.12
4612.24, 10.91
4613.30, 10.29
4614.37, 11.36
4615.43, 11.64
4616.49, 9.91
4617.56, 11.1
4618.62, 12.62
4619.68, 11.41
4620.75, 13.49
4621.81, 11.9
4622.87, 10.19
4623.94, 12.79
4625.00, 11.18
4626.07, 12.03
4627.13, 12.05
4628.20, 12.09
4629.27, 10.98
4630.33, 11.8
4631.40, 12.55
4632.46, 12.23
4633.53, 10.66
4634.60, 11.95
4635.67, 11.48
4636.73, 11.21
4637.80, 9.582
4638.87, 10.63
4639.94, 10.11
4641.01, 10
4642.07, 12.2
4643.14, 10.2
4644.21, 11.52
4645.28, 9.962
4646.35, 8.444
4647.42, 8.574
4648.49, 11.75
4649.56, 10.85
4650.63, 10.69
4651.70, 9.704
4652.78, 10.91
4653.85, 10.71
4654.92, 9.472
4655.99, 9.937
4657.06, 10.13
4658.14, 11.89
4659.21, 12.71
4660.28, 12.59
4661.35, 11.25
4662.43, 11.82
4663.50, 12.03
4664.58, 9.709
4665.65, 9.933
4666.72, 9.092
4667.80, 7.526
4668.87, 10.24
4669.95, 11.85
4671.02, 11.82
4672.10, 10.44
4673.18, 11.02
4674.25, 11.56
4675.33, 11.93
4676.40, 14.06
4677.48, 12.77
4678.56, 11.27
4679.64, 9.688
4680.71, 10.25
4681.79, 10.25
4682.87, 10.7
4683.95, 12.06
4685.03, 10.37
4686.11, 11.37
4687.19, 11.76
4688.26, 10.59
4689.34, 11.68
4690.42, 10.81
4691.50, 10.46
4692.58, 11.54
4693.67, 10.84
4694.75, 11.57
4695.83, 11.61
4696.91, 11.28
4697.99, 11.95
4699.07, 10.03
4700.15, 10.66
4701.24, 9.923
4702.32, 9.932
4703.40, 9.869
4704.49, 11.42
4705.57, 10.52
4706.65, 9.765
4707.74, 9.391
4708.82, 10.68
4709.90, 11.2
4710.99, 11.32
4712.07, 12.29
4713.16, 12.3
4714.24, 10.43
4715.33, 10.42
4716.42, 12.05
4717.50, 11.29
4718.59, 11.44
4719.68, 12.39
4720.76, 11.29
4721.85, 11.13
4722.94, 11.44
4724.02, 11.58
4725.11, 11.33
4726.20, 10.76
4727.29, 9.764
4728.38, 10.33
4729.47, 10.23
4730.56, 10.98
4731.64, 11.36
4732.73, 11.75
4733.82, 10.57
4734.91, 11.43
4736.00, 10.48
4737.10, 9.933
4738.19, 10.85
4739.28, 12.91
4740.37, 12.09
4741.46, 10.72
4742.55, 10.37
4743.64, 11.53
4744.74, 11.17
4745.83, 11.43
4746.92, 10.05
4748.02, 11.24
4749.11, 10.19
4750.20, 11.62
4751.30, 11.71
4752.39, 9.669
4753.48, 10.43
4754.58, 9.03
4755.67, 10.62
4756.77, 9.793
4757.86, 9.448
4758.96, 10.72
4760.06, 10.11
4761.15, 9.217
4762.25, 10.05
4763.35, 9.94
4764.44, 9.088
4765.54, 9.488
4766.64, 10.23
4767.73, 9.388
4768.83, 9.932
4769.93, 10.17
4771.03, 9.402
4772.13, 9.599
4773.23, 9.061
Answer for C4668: 2.0 angstrom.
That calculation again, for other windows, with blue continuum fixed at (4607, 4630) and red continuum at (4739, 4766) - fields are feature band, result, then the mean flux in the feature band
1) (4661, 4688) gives 0.26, 11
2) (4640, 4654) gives 1.11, 10.4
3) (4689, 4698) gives -0.26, 11.3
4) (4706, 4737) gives -0.88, 11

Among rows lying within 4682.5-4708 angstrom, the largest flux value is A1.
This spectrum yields 12.06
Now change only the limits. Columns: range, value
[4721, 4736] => 11.75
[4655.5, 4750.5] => 14.06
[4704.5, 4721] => 12.39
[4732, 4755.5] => 12.91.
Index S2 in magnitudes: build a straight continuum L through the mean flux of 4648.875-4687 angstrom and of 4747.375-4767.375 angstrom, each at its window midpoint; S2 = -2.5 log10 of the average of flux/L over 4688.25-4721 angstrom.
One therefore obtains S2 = -0.04 mag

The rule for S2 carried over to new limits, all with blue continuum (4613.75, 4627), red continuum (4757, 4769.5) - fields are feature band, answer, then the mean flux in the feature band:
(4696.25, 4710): 0.01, 10.5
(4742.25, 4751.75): -0.11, 11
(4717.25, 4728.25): -0.09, 11.2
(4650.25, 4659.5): 0.06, 10.6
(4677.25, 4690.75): -0.02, 11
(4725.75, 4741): -0.08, 11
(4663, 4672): 0.08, 10.3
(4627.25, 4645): 0.02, 11.2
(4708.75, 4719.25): -0.09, 11.4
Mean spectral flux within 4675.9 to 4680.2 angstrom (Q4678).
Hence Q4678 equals 11.9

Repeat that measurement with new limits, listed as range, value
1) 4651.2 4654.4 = 10.4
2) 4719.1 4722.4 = 11.6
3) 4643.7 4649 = 10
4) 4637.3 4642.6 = 10.5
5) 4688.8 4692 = 11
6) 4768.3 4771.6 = 9.82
